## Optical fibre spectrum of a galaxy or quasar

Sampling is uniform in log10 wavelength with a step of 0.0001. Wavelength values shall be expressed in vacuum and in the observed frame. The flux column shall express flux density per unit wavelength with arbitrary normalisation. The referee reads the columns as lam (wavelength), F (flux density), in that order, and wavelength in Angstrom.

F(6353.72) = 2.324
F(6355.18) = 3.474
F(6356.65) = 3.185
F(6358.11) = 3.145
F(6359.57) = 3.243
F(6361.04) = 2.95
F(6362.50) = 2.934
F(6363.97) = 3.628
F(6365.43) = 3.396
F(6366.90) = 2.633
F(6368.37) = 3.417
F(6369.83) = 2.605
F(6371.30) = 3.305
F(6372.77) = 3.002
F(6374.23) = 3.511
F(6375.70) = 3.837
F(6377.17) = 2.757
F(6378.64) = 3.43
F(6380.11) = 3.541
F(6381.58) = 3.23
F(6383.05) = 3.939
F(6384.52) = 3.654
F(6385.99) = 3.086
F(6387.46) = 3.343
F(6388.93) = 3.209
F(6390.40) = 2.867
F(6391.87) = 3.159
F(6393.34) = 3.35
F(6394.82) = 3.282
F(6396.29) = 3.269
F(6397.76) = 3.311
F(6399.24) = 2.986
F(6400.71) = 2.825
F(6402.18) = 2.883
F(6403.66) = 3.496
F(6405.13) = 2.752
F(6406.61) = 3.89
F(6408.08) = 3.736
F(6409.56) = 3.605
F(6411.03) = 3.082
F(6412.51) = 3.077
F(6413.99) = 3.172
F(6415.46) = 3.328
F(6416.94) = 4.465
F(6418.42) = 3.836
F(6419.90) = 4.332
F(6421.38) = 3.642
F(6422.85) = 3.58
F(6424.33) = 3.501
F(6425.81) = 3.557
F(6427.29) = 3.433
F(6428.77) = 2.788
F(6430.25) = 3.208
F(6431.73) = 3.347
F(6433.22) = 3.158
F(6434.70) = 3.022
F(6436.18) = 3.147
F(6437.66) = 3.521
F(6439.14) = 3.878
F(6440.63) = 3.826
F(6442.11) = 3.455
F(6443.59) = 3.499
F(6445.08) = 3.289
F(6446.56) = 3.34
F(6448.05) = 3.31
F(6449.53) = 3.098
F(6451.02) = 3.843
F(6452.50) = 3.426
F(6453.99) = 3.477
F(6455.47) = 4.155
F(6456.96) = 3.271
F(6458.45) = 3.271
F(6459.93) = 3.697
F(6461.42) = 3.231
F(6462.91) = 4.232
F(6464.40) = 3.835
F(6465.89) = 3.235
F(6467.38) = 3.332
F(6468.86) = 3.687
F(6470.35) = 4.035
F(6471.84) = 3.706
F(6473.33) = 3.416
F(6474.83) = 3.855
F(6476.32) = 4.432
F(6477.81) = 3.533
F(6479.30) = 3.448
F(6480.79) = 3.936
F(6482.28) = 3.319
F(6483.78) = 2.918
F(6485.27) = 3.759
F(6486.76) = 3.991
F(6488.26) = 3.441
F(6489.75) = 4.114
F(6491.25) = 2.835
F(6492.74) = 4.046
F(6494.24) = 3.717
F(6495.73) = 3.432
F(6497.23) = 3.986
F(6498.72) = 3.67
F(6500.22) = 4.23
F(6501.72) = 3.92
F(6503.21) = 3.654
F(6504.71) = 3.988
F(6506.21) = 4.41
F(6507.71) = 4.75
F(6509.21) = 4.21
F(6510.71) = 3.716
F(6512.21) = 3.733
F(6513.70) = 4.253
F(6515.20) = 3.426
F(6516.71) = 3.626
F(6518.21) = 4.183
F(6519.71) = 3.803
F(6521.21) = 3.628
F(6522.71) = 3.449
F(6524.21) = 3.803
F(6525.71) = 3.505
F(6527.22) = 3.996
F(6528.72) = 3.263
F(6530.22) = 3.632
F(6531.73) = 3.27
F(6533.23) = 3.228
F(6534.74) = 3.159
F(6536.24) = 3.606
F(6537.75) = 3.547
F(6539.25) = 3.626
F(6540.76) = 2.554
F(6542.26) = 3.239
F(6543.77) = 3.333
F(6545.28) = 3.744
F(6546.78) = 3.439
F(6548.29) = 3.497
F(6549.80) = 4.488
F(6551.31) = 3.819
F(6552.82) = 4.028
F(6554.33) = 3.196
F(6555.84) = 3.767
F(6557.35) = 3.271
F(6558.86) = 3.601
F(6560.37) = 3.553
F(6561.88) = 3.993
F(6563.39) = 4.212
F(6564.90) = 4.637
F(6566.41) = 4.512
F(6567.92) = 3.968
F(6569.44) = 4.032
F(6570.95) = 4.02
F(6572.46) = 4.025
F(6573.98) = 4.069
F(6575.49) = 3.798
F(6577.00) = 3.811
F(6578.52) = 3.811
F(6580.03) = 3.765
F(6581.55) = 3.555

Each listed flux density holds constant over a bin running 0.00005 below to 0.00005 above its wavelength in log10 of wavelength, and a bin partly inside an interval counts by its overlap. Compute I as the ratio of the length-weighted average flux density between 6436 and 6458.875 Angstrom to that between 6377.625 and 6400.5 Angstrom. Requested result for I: 1.06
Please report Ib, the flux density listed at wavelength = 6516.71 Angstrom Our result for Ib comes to 3.626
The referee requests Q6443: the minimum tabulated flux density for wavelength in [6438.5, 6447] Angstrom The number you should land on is 3.289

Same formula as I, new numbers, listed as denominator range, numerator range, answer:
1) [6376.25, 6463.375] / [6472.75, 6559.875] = 1.08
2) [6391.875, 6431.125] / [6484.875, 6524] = 1.13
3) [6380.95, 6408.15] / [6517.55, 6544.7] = 1.07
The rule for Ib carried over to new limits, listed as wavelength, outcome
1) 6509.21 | 4.21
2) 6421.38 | 3.642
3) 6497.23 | 3.986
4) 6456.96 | 3.271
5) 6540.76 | 2.554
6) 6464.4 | 3.835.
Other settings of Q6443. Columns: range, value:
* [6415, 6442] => 2.788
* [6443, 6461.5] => 3.098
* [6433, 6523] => 2.835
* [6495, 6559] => 2.554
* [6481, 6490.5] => 2.918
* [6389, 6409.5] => 2.752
